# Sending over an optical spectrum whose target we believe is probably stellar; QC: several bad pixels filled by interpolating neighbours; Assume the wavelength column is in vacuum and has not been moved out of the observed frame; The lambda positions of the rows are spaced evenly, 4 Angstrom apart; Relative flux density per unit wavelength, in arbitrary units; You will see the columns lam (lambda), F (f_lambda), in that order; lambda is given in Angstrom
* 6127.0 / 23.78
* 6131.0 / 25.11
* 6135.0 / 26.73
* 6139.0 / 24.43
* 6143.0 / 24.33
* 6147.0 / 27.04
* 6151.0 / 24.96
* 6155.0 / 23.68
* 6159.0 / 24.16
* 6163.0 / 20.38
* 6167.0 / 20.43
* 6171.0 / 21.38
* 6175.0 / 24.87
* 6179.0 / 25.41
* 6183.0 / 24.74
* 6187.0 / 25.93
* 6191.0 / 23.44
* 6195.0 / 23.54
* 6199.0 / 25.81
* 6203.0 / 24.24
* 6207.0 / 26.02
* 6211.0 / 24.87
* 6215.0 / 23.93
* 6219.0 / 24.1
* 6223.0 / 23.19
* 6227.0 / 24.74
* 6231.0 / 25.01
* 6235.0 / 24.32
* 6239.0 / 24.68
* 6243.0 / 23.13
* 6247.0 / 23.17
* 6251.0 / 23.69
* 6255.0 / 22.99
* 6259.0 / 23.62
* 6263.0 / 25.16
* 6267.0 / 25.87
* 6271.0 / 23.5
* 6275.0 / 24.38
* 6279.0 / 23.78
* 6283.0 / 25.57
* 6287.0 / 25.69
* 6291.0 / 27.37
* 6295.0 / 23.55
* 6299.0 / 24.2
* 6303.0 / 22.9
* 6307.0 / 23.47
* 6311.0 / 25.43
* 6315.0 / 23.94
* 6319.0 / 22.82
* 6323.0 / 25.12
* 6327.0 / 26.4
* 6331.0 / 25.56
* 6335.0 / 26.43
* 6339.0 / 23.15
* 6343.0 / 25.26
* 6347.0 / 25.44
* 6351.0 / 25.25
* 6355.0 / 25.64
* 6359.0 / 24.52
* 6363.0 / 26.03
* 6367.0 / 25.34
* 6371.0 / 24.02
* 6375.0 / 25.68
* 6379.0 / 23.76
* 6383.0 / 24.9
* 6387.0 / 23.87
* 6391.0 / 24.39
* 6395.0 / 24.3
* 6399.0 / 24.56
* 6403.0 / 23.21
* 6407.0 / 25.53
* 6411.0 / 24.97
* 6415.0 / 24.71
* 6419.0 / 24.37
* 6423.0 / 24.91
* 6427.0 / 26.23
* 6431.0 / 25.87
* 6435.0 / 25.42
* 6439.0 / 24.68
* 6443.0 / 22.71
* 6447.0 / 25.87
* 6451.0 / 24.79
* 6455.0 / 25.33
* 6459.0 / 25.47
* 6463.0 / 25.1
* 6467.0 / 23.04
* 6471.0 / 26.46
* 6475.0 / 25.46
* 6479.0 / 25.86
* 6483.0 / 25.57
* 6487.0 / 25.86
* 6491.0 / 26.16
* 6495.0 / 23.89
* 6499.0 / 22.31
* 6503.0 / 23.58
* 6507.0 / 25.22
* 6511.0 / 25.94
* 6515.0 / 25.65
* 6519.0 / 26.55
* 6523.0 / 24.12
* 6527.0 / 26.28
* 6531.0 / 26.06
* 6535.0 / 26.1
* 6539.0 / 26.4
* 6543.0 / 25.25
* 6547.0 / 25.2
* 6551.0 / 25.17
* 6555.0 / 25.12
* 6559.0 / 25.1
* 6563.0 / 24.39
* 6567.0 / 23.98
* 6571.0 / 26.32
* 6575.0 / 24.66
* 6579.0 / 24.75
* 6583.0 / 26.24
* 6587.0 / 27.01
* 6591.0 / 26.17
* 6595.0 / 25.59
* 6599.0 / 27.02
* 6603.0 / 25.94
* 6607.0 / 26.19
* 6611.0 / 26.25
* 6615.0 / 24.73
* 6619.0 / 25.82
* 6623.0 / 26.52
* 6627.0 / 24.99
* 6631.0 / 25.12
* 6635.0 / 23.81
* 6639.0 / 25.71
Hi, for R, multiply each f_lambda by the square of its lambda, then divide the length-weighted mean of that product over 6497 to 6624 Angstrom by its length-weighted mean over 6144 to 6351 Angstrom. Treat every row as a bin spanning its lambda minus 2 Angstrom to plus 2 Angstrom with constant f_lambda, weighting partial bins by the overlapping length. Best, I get 1.15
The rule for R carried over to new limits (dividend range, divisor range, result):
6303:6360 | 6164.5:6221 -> 1.07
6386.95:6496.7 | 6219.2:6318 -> 1.09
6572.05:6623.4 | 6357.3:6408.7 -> 1.12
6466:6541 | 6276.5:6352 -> 1.08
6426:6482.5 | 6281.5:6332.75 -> 1.06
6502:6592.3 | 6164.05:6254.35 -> 1.18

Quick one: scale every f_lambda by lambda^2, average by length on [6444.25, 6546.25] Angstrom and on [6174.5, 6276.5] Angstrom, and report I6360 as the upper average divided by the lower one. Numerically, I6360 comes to 1.1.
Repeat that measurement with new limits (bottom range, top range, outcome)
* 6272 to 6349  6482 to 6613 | 1.11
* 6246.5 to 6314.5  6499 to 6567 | 1.12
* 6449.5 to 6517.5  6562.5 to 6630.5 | 1.06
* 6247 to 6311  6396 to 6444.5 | 1.06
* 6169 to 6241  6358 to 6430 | 1.07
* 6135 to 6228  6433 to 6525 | 1.13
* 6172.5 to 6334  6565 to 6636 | 1.17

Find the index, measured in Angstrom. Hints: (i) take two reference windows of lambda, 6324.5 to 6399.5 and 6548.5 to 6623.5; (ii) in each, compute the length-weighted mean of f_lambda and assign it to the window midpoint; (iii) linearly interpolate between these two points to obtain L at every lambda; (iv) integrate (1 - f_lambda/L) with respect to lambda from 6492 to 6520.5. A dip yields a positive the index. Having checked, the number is 0.7 Angstrom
